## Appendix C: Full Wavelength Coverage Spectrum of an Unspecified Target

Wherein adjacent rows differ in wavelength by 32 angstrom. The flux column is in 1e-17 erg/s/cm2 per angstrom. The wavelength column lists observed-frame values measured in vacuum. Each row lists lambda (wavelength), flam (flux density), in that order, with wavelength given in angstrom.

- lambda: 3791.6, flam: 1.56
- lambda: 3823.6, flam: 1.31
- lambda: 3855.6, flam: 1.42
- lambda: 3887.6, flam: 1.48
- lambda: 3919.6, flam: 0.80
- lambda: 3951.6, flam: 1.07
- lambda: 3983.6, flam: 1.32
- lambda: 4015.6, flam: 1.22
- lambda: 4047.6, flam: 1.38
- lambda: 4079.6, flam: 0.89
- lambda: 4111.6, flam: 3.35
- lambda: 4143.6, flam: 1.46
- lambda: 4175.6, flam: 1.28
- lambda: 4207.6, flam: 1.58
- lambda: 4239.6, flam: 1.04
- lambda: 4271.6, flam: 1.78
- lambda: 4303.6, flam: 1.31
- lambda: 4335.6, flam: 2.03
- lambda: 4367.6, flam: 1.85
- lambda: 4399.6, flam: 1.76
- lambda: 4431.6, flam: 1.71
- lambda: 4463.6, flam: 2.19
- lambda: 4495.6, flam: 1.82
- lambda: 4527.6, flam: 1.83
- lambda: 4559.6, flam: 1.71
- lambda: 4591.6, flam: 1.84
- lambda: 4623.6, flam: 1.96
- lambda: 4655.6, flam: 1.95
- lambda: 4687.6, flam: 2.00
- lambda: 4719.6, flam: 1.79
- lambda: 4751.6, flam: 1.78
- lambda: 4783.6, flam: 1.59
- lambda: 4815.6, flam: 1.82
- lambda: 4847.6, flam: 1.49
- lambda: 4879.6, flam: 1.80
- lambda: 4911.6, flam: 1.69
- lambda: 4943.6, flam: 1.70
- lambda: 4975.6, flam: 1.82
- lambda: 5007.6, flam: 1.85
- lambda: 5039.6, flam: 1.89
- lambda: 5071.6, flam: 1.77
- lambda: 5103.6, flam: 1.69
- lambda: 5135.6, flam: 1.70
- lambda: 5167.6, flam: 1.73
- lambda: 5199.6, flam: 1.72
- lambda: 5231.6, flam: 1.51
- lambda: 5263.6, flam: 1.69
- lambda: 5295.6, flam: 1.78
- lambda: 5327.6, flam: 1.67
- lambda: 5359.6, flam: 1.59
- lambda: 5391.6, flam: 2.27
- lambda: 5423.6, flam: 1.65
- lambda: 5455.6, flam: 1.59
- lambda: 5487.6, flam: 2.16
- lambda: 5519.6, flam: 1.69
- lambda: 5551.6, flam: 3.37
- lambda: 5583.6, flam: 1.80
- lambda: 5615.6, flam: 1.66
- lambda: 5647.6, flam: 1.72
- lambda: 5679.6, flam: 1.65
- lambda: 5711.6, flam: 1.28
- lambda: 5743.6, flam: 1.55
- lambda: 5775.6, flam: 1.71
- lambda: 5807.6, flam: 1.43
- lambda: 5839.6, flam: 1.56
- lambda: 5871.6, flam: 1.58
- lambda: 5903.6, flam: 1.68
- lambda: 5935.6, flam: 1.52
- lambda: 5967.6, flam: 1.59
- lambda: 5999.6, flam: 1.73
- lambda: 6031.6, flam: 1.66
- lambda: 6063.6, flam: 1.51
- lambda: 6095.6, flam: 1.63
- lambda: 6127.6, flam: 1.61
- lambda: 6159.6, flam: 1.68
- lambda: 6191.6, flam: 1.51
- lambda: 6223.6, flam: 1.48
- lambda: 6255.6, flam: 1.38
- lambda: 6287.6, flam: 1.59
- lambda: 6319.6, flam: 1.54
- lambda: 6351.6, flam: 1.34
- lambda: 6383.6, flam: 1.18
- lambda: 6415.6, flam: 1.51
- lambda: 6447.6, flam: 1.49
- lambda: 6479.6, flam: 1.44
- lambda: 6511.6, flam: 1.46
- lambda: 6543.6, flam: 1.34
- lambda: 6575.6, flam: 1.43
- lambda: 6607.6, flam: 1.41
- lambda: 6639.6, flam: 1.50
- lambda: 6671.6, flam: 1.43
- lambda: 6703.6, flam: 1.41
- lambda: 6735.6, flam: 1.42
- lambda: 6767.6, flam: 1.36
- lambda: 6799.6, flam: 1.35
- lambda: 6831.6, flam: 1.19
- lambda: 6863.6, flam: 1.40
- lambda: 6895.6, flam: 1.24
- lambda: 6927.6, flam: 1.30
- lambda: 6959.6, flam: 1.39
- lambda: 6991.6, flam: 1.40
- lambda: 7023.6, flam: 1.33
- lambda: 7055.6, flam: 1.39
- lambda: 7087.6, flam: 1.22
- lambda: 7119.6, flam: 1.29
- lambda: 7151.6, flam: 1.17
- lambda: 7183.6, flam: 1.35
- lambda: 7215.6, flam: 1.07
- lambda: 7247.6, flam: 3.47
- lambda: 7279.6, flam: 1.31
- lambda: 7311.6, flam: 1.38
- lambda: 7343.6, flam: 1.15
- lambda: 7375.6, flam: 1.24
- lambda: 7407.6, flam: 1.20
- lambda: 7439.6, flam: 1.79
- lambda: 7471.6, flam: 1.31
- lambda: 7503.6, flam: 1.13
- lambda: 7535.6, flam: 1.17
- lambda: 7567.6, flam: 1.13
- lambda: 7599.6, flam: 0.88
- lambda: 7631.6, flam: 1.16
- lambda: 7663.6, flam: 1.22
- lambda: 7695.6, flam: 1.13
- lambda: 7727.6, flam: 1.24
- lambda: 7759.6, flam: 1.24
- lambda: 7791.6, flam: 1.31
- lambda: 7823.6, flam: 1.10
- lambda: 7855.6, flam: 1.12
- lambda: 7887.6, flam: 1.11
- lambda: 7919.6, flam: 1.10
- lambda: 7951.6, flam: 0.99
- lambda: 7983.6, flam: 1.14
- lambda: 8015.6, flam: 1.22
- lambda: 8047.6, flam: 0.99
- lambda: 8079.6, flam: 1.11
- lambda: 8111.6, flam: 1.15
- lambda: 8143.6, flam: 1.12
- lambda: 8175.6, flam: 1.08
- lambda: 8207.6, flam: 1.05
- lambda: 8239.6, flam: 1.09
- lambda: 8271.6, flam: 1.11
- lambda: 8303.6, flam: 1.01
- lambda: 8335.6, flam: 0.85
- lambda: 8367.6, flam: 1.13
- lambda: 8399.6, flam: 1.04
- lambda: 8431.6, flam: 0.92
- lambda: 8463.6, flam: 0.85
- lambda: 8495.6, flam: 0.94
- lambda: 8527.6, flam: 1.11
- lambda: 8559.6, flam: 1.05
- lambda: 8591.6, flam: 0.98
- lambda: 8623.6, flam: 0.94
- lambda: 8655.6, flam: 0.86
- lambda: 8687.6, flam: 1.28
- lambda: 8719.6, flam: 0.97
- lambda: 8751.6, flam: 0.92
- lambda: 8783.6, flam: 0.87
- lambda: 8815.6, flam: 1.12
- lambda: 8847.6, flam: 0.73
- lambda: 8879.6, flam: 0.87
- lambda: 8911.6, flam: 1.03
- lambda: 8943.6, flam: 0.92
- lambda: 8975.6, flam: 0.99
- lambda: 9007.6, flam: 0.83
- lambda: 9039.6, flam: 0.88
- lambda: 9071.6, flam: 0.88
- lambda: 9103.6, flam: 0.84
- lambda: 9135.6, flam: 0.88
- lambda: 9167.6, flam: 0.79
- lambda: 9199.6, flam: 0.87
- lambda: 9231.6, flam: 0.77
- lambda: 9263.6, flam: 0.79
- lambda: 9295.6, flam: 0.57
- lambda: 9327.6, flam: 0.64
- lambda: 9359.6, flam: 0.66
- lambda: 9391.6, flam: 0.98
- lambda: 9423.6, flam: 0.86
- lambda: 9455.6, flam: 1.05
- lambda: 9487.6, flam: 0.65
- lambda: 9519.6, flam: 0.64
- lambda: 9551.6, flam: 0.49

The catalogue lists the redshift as 0.11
